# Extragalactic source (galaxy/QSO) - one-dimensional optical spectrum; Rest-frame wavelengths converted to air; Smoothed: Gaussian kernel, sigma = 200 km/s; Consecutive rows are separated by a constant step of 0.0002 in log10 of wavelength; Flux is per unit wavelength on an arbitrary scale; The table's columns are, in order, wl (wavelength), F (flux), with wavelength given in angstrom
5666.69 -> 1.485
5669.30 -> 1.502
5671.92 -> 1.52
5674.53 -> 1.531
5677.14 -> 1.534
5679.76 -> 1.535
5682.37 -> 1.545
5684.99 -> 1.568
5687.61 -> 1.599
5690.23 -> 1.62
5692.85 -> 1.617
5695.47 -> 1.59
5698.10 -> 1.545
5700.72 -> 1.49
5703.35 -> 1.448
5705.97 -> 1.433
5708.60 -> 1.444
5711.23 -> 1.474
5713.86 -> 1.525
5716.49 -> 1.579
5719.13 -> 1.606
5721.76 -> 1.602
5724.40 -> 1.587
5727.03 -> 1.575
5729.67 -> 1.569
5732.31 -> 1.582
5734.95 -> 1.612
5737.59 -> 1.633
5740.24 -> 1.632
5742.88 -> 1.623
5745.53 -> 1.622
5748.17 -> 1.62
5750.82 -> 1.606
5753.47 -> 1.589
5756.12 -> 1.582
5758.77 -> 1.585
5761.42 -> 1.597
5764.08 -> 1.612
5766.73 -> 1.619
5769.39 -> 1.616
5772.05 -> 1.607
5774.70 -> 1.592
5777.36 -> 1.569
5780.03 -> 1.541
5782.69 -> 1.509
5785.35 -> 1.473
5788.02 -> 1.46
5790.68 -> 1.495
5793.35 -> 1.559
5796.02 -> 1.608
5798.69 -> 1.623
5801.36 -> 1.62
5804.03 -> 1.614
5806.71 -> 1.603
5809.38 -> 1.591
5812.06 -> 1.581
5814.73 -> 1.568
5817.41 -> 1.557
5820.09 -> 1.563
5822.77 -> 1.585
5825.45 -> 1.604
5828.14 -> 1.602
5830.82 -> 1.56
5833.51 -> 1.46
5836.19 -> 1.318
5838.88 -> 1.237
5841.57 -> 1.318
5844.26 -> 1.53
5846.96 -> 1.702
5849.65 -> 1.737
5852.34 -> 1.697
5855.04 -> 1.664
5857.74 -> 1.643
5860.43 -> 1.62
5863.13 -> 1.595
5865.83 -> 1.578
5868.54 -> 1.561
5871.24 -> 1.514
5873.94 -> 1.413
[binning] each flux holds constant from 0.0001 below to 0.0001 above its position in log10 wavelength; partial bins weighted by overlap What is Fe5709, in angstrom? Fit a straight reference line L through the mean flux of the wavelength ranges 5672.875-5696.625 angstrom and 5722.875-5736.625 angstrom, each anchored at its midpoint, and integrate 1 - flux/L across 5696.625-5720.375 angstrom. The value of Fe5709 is 1.1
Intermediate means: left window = 1.57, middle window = 1.5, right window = 1.59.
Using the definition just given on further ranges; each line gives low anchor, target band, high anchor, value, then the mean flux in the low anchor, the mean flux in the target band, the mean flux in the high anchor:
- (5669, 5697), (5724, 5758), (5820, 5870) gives -0.93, 1.56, 1.6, 1.56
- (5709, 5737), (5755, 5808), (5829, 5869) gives -0.50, 1.57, 1.57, 1.55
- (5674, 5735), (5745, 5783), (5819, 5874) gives -1.04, 1.55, 1.59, 1.55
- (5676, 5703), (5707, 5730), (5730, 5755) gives 0.57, 1.56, 1.55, 1.61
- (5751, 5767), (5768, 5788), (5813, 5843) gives 0.20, 1.6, 1.55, 1.49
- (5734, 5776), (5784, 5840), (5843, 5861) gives 3.41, 1.61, 1.54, 1.66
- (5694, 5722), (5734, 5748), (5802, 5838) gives -0.88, 1.52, 1.62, 1.55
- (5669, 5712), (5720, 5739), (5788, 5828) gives -0.59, 1.53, 1.59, 1.58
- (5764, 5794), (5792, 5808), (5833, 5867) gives -0.55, 1.55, 1.6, 1.55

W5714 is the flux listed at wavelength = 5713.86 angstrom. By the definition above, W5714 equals 1.525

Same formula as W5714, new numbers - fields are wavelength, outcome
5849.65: 1.737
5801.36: 1.62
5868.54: 1.561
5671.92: 1.52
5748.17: 1.62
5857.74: 1.643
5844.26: 1.53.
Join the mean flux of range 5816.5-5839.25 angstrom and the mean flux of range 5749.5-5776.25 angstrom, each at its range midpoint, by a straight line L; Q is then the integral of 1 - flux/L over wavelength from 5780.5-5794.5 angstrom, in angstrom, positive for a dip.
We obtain 0.58 angstrom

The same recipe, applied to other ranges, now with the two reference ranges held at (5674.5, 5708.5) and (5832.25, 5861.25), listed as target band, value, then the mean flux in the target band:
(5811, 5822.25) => -0.22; 1.57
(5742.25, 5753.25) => -0.54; 1.61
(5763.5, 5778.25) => -0.62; 1.6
